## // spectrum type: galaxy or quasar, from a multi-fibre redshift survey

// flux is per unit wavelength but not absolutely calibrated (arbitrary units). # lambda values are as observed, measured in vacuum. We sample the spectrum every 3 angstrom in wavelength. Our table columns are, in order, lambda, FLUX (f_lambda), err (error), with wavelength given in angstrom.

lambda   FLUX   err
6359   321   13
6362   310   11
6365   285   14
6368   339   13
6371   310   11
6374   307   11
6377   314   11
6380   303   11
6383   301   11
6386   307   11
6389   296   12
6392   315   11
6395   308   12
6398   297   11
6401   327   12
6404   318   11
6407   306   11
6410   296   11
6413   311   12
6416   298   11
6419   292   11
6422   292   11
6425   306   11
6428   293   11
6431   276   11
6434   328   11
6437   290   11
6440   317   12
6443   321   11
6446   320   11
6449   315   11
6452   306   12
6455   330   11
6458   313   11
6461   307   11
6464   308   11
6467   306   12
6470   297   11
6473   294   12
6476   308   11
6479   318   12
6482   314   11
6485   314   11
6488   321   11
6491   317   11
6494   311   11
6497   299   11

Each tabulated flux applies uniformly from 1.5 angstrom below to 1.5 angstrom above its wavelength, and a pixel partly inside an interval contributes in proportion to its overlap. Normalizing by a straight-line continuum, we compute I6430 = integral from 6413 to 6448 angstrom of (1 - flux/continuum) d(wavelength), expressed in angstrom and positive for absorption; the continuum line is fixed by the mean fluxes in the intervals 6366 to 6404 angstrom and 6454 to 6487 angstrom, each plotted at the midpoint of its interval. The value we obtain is 0.7 angstrom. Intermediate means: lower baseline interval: 310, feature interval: 304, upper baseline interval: 310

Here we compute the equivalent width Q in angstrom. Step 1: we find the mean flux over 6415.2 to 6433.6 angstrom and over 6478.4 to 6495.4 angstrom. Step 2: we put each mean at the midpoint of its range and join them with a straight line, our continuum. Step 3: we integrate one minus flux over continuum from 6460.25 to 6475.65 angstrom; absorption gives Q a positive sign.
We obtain 0.34 angstrom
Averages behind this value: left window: 295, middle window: 303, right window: 316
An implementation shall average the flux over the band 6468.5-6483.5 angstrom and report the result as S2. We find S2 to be 306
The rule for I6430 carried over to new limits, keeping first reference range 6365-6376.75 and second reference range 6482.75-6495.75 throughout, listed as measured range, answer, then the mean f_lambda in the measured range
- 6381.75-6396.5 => 0.4 angstrom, 305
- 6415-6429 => 0.8 angstrom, 296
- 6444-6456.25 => -0.1 angstrom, 318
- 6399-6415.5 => 0.2 angstrom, 310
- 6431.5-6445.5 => 0.1 angstrom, 312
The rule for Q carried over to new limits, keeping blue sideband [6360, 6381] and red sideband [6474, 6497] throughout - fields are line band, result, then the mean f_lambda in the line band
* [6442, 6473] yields 0.12 angstrom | 311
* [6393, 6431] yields 1.04 angstrom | 303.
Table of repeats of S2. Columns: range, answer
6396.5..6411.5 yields 309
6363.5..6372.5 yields 311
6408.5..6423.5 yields 298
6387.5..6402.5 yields 309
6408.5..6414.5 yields 304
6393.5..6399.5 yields 302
